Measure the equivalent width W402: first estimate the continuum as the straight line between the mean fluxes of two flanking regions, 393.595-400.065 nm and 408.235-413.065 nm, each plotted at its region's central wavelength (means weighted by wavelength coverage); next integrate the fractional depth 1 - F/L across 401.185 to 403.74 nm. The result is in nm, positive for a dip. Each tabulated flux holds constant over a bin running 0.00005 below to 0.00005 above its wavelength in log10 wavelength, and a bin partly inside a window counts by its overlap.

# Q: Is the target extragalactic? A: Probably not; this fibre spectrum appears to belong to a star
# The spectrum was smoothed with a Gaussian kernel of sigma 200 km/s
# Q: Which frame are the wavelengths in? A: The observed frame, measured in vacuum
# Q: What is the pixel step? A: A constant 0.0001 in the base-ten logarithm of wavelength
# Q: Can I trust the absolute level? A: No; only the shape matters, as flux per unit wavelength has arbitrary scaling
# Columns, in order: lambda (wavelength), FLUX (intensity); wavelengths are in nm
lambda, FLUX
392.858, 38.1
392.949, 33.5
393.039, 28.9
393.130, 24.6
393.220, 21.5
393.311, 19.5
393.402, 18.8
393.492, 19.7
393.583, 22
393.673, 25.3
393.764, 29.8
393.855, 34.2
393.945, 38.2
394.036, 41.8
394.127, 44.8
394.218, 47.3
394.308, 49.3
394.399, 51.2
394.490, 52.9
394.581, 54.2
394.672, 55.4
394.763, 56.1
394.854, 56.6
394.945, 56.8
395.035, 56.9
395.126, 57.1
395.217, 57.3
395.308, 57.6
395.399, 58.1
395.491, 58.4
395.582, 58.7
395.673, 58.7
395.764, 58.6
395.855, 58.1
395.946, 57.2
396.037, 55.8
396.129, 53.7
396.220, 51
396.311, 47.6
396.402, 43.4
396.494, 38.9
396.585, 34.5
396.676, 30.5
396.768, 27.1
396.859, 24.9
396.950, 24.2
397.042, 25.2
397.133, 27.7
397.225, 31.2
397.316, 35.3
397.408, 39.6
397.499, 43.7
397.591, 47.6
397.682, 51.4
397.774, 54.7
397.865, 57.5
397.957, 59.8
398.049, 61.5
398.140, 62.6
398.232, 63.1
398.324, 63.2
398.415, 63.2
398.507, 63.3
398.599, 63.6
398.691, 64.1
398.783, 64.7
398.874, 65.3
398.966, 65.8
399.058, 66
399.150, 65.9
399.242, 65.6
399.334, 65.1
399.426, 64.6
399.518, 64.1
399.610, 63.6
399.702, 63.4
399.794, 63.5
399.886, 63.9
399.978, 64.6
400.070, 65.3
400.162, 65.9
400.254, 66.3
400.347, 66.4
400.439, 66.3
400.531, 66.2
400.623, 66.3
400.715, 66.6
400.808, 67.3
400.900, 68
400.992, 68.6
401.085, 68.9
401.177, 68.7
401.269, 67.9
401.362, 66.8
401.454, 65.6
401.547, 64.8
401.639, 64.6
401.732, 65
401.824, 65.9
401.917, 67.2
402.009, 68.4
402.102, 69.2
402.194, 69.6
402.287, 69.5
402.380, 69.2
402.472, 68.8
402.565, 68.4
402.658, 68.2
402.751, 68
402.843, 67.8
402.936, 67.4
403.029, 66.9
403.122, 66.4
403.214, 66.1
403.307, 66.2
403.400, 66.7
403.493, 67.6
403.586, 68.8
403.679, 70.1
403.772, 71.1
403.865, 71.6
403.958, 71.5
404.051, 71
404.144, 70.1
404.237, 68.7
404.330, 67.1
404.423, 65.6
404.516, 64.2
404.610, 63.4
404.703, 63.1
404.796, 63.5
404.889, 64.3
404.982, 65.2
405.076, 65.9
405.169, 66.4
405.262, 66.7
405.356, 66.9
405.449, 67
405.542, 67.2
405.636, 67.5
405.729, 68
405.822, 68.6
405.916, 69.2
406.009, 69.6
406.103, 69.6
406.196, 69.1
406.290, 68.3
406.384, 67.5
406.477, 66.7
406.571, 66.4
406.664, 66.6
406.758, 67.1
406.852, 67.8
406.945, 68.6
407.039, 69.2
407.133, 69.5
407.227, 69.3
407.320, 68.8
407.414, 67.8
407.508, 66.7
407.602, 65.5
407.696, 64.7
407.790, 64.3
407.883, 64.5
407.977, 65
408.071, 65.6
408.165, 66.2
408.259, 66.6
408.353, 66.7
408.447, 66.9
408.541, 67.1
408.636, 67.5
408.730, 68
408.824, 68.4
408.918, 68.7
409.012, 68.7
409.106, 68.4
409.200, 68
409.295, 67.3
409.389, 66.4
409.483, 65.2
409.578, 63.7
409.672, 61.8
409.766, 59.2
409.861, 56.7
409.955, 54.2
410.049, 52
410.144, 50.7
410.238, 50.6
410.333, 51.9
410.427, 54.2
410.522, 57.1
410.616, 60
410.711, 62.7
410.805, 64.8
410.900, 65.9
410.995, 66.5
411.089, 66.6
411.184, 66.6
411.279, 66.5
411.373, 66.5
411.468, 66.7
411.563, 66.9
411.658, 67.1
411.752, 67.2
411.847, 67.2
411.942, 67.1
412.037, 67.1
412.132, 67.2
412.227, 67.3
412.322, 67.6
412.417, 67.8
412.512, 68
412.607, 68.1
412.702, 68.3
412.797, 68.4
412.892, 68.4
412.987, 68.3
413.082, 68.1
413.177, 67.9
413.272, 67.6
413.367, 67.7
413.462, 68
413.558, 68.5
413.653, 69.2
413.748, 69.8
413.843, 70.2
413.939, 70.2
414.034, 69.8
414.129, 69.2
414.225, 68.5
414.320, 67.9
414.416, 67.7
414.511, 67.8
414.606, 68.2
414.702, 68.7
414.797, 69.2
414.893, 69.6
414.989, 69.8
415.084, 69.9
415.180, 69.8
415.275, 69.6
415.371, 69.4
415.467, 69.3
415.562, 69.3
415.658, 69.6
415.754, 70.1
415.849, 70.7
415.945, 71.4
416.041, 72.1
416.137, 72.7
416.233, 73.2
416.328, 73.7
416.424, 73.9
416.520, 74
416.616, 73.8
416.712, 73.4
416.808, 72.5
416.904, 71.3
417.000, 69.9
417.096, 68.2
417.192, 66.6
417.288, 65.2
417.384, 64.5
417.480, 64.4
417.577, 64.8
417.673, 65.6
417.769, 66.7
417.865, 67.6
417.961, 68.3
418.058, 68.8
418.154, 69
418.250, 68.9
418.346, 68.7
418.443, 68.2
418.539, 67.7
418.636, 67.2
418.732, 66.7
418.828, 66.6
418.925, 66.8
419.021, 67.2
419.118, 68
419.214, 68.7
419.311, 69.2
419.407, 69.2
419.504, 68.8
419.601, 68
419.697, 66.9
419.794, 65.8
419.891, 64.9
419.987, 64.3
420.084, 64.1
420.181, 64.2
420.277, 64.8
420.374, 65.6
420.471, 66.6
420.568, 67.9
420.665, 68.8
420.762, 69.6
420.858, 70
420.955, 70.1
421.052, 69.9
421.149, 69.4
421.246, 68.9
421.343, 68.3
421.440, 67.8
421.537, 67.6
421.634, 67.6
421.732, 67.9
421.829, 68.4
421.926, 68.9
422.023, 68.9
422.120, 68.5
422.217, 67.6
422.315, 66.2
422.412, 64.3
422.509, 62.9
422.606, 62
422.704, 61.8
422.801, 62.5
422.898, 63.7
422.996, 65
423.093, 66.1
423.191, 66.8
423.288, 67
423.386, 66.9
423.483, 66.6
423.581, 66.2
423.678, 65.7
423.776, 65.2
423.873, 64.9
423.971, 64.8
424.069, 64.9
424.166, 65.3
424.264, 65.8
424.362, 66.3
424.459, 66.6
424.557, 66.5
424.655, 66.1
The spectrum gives -0.46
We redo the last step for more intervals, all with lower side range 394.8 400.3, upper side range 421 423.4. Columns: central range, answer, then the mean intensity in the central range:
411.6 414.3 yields -0.269 nm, 68.2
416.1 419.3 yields -0.225 nm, 68.9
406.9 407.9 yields -0.135 nm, 67.3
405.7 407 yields -0.206 nm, 68.1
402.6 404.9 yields -0.400 nm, 67.5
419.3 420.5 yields -0.015 nm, 66.3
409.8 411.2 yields 0.053 nm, 58.5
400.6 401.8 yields -0.227 nm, 66.8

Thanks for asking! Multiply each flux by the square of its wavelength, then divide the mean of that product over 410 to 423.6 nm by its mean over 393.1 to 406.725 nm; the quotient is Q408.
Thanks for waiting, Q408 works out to 1.2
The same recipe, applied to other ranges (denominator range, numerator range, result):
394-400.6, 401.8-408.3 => 1.29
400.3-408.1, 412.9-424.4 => 1.08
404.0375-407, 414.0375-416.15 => 1.09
